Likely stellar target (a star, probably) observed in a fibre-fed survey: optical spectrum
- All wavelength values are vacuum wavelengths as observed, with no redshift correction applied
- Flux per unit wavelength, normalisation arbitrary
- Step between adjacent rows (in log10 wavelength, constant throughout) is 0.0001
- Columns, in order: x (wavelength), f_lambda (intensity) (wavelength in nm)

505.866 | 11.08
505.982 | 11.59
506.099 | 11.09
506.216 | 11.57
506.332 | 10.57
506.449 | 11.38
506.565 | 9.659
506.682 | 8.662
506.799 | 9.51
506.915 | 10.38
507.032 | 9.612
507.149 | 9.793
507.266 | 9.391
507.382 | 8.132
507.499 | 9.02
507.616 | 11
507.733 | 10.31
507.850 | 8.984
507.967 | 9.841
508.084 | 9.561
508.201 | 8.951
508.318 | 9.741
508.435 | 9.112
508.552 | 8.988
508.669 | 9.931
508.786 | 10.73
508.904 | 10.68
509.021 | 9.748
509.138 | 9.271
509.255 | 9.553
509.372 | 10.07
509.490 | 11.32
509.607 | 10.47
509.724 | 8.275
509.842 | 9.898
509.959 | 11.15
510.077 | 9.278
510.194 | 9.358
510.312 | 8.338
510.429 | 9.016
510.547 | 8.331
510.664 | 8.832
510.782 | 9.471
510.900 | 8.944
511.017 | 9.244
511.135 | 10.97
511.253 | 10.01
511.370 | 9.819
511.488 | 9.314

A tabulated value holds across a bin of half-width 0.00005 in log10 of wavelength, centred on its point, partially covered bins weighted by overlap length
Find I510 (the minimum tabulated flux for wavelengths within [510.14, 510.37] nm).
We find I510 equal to 8.338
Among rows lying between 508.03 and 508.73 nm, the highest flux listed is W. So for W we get 9.931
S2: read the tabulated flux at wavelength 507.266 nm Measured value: 9.391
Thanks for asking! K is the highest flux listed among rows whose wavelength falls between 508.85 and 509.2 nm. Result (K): 10.68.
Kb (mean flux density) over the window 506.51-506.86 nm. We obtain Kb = 9.29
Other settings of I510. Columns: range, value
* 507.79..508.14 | 8.984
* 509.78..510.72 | 8.331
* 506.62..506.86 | 8.662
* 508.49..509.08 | 8.988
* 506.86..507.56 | 8.132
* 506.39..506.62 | 9.659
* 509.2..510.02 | 8.275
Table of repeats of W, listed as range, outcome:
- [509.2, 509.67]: 11.32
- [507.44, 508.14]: 11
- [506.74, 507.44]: 10.38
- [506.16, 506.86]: 11.57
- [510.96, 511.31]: 10.97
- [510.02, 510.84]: 9.471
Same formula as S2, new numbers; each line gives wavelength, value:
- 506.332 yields 10.57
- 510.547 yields 8.331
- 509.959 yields 11.15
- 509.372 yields 10.07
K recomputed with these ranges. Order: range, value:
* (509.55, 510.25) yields 11.15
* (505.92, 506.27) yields 11.59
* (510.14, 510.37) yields 9.358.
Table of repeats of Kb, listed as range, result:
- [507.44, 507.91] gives 9.82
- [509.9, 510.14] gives 10.2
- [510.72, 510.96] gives 9.2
